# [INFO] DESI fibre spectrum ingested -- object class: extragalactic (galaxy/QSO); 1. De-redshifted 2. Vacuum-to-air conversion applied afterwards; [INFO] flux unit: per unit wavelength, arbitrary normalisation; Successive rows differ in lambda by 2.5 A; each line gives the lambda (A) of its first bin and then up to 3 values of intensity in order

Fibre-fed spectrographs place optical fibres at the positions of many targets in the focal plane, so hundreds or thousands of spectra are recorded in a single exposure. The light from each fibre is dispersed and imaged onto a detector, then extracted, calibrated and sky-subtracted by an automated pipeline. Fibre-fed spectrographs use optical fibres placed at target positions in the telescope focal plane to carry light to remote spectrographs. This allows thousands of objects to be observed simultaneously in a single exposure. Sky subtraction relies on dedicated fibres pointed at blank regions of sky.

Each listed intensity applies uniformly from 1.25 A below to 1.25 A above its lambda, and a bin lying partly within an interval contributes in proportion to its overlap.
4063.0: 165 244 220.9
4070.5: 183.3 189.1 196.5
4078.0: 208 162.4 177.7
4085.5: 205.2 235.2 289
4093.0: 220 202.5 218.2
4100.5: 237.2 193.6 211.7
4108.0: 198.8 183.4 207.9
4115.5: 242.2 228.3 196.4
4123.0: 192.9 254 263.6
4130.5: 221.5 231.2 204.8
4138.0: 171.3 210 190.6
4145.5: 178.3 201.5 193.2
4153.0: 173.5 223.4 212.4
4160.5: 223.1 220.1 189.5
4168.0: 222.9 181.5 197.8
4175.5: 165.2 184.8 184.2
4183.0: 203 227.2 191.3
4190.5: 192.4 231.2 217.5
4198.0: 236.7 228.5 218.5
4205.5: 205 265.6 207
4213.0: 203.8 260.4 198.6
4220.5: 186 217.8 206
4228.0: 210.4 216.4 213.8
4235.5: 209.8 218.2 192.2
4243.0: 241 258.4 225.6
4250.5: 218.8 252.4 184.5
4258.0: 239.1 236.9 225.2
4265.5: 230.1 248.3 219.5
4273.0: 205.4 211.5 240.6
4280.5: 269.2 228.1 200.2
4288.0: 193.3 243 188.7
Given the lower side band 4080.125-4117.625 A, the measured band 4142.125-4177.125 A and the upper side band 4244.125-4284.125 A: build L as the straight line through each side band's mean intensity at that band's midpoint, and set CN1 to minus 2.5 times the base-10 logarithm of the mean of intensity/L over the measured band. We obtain 0.11 mag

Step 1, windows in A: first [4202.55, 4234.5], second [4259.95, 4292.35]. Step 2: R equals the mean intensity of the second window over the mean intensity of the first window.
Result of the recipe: 1.0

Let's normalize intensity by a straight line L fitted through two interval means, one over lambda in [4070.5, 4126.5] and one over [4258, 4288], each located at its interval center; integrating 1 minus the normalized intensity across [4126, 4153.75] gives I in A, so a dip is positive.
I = 1.2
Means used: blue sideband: 211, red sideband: 228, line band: 205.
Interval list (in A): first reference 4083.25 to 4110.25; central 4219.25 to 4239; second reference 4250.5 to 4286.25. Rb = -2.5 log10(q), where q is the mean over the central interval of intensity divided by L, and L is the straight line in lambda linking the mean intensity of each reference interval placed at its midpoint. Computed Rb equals 0.08 mag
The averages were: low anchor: 218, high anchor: 228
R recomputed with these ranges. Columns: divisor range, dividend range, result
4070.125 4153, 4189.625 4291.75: 1.06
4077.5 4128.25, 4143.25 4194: 0.93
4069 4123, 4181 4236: 1.03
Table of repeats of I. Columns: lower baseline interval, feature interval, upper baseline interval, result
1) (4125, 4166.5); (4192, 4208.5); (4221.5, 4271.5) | -0.82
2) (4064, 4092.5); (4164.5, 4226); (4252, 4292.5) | 2.97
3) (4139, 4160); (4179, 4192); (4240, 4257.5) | 0.55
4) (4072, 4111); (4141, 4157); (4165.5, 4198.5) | 0.75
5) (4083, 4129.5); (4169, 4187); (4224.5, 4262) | 2.32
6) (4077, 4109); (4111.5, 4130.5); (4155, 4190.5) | -1.57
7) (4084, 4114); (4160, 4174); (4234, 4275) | 0.97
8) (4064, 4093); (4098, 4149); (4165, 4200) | -1.05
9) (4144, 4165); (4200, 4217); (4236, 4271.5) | -0.81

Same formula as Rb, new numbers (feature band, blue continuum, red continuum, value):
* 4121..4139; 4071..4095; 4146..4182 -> -0.09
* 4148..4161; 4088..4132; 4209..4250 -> 0.08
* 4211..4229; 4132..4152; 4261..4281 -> 0.03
